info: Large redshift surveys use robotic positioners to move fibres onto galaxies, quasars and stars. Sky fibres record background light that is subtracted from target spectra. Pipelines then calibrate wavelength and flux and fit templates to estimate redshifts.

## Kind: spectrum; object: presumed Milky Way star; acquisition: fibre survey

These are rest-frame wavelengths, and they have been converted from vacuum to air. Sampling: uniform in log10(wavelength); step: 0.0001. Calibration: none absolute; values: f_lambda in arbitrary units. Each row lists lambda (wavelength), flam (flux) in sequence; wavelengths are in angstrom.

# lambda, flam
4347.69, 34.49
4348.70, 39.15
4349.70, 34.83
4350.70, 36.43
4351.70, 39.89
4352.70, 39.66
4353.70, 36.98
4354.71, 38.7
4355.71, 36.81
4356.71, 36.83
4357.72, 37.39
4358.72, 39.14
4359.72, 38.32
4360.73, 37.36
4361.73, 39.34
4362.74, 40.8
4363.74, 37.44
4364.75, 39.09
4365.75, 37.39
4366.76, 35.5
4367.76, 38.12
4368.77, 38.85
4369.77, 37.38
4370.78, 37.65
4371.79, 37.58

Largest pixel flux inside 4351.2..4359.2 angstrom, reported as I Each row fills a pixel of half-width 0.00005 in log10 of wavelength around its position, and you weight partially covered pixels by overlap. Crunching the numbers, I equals 39.89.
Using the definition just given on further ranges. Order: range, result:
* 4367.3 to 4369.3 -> 38.85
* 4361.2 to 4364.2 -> 40.8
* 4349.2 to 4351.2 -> 36.43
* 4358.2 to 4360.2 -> 39.14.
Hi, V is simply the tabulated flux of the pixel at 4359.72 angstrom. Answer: 38.32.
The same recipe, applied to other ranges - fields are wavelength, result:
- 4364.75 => 39.09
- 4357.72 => 37.39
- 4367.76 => 38.12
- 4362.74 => 40.8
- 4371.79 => 37.58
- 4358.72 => 39.14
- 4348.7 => 39.15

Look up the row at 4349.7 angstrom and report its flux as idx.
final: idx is 34.83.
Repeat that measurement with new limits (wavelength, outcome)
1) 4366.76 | 35.5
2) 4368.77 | 38.85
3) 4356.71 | 36.83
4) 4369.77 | 37.38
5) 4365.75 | 37.39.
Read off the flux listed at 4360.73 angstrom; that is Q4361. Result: 37.36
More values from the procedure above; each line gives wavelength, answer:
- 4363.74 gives 37.44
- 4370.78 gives 37.65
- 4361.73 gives 39.34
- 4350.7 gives 36.43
